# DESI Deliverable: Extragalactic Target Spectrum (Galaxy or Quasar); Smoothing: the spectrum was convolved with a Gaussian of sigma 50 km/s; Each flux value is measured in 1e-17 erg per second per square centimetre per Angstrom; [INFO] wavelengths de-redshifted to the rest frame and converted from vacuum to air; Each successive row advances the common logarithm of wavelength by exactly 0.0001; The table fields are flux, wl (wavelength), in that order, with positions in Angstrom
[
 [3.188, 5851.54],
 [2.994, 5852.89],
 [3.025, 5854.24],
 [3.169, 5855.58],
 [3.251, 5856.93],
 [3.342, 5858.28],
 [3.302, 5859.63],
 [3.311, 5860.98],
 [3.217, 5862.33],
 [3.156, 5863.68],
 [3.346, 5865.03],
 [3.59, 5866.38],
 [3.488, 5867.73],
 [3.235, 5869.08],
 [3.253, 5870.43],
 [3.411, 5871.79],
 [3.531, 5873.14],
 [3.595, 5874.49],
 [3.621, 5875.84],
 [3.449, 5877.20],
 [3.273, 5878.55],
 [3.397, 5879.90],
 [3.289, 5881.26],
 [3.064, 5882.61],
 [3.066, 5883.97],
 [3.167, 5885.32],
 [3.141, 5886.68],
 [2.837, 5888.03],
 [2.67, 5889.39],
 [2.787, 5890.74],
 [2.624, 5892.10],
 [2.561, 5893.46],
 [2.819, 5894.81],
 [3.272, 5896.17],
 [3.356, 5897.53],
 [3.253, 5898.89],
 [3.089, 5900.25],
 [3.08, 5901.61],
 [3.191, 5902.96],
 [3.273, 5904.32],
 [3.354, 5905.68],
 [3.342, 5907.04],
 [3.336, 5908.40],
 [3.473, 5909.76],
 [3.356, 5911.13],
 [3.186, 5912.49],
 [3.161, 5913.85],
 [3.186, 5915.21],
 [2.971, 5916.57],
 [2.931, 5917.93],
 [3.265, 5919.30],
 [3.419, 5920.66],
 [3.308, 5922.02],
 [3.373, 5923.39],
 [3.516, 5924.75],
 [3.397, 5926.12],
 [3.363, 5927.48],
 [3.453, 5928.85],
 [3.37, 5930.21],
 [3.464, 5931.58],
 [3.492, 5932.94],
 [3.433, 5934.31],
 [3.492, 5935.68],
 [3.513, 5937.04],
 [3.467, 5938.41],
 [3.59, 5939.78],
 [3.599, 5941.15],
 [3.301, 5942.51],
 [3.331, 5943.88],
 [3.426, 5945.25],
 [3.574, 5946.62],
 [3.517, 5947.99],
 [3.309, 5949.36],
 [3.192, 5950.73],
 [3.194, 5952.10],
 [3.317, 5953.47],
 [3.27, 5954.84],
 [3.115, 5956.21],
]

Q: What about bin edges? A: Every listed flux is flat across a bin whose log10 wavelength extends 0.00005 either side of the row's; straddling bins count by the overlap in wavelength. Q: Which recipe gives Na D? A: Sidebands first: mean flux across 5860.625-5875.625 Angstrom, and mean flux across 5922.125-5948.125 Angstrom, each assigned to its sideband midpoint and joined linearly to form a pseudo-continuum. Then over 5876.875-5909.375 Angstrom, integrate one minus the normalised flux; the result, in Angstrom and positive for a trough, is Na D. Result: 2.8 Angstrom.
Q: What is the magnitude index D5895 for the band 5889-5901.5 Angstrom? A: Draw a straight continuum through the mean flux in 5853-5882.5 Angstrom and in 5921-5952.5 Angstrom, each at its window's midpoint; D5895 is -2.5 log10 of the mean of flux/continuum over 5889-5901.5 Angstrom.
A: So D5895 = 0.14 mag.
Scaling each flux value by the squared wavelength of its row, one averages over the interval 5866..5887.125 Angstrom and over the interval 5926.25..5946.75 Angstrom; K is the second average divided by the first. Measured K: 1.05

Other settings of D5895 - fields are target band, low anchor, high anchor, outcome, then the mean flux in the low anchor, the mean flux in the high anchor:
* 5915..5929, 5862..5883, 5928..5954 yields 0.04 mag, 3.38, 3.42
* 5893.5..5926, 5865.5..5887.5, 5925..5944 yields 0.06 mag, 3.35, 3.45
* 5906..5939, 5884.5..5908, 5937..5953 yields -0.03 mag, 3.05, 3.41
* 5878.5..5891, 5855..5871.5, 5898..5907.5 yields 0.07 mag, 3.31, 3.23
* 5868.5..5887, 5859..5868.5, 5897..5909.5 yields 0.00 mag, 3.34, 3.26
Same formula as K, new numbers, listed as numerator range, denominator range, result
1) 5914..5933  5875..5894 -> 1.09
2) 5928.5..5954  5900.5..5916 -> 1.06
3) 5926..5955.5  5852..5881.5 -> 1.05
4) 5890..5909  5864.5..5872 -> 0.92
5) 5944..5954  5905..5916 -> 1.03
